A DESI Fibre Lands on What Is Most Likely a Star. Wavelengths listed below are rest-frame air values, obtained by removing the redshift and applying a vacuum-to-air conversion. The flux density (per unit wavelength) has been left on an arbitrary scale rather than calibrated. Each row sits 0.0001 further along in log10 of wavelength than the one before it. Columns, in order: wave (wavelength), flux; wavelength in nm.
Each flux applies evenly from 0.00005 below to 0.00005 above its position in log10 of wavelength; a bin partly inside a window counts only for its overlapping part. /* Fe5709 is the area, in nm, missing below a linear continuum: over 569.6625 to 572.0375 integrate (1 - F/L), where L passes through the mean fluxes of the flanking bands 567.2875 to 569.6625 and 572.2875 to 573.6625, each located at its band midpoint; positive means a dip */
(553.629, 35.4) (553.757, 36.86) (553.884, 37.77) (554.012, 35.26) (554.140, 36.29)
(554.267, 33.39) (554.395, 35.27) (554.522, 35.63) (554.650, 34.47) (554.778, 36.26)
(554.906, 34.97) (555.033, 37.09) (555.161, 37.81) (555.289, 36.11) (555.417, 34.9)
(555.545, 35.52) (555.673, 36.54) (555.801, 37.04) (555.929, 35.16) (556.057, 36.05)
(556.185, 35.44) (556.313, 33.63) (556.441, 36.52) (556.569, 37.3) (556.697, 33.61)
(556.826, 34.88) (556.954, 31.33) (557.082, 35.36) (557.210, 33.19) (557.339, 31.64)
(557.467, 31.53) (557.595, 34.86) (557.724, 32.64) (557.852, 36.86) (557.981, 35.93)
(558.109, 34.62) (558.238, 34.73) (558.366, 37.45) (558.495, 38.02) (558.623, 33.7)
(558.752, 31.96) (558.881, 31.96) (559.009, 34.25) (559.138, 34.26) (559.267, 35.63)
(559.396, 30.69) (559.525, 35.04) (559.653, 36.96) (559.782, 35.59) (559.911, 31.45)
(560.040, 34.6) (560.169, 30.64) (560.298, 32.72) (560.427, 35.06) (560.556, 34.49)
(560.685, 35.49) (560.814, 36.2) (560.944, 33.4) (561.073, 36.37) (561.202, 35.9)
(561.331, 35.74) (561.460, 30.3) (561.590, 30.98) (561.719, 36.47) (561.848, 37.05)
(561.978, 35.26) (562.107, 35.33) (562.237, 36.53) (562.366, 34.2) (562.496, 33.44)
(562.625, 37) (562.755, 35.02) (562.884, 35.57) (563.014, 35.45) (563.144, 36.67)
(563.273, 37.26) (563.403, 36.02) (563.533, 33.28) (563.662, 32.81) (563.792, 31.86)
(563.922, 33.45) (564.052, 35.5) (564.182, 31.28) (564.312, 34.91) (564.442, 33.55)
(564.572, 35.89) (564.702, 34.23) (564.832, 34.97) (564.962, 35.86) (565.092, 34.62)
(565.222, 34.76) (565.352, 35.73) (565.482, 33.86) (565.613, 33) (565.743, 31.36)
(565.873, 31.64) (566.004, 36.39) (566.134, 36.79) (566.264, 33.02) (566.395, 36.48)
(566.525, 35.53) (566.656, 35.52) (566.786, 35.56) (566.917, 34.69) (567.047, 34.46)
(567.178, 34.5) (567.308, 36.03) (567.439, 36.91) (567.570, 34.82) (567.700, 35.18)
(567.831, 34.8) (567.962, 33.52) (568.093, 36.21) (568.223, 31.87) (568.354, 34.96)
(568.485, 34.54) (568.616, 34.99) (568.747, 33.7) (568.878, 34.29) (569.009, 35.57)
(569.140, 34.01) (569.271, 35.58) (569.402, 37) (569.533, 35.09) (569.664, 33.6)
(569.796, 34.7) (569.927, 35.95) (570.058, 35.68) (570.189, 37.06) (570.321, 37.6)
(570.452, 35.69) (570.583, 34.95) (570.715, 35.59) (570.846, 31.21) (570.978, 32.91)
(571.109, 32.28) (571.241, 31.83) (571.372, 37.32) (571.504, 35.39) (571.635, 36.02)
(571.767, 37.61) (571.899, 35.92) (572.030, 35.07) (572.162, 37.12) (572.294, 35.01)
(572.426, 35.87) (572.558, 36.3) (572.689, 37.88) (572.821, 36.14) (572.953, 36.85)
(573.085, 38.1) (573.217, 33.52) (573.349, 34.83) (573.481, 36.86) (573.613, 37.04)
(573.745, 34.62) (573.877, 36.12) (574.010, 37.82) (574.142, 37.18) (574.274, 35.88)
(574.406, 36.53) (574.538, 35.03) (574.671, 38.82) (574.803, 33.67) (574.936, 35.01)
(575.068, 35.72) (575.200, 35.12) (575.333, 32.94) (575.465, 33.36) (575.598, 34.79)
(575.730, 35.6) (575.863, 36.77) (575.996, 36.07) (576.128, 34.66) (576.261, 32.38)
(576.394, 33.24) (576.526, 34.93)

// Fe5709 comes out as 0.03 nm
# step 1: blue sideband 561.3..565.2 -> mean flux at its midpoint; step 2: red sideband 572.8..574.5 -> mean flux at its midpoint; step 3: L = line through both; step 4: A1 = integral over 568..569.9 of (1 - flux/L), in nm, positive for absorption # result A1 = 0.04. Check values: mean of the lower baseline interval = 34.7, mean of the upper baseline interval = 36.3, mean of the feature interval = 34.7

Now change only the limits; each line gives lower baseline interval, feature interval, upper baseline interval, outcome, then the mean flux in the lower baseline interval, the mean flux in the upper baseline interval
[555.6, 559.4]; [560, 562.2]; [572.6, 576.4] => 0.02 nm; 34.6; 35.6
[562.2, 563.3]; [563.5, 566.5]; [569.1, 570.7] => 0.12 nm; 35.6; 35.6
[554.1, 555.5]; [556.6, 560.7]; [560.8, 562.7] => 0.13 nm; 35.6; 34.9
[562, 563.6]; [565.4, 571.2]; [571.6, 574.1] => 0.19 nm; 35.5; 36.2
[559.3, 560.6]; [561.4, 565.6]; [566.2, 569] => -0.05 nm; 33.8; 34.8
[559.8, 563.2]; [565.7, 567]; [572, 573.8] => 0.02 nm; 34.7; 36.1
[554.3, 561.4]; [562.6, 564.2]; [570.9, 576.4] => 0.01 nm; 34.8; 35.5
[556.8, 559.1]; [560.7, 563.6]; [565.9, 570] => -0.05 nm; 34.2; 35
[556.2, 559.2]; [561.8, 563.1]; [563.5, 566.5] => -0.05 nm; 34.4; 34.2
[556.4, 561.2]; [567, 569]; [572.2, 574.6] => 0.04 nm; 34.4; 36.2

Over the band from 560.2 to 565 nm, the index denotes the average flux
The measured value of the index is 34.7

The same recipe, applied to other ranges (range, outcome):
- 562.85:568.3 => 34.7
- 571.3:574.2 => 36.3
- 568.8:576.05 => 35.5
